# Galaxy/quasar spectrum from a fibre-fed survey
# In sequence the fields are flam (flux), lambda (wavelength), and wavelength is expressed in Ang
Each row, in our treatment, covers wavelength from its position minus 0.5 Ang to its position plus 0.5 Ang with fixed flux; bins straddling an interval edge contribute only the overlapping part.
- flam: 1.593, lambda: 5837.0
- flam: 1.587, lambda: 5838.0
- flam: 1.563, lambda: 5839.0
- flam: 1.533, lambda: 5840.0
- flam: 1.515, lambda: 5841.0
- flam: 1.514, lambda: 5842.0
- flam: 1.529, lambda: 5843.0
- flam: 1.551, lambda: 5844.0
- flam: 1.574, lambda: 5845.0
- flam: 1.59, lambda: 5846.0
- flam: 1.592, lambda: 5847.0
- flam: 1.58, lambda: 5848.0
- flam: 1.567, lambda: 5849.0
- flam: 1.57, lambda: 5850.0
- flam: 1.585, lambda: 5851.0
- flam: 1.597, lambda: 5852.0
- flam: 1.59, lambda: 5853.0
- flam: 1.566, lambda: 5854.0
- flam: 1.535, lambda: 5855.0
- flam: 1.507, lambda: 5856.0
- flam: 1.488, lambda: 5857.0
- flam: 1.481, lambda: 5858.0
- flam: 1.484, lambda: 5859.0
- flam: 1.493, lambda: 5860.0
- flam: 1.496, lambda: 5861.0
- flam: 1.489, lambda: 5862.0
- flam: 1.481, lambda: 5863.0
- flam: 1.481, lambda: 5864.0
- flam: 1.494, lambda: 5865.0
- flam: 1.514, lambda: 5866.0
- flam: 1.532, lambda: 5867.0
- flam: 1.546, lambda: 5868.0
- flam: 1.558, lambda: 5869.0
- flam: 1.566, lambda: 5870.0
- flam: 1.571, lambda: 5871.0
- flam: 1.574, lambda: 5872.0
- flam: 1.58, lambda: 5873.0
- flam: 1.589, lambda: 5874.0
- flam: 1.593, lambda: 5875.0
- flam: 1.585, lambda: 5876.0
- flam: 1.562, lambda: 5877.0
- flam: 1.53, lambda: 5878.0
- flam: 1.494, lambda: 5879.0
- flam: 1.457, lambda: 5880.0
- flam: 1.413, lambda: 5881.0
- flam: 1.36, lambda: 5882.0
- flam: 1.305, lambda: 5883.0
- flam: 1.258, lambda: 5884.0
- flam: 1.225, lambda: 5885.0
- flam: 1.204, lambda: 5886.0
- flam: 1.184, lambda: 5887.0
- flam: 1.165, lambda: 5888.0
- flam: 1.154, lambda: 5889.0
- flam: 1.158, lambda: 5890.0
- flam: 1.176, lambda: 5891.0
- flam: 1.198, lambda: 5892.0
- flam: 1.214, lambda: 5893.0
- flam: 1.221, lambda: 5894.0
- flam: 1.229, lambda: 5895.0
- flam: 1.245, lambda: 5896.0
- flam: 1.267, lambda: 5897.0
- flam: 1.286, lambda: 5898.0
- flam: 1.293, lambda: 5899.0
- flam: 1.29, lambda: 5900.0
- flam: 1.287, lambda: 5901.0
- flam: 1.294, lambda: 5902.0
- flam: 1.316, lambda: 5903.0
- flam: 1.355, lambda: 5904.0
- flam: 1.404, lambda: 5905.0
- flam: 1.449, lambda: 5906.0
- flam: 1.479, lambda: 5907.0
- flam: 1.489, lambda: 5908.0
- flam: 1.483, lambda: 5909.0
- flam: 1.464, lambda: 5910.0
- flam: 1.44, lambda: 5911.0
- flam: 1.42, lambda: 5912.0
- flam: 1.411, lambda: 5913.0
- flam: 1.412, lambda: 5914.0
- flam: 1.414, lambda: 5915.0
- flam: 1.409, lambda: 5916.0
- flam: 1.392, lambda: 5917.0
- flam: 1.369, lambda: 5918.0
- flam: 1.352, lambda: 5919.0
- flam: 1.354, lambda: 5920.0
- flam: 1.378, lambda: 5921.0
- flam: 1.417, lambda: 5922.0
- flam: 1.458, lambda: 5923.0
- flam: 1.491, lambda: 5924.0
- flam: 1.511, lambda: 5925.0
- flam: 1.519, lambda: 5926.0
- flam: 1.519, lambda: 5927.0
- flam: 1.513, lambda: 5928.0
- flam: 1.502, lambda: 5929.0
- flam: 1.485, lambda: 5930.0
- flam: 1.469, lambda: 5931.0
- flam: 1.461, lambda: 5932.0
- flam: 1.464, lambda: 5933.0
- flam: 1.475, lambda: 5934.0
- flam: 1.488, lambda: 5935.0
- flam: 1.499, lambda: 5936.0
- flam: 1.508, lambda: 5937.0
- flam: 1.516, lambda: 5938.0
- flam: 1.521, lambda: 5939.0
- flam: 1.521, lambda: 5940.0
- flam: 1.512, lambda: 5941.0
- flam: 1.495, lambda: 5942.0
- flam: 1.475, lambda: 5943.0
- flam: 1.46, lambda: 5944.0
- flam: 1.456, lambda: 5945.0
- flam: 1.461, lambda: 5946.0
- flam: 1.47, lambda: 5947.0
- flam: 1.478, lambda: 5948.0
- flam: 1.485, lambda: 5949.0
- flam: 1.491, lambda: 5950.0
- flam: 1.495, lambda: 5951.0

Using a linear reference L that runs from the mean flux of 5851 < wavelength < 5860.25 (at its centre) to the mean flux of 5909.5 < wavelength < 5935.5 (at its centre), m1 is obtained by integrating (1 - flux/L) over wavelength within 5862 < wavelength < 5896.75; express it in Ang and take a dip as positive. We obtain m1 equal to 2.47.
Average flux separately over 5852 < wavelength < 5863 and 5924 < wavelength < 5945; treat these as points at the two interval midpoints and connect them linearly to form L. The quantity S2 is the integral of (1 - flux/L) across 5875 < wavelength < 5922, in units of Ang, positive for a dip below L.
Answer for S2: 4.9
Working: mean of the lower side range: 1.52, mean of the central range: 1.35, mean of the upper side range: 1.49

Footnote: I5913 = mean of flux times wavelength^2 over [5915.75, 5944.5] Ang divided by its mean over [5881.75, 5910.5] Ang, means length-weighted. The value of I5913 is 1.15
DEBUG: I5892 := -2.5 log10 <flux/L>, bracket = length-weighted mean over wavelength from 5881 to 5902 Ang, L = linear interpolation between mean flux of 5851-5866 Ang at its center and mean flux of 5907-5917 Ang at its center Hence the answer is 0.18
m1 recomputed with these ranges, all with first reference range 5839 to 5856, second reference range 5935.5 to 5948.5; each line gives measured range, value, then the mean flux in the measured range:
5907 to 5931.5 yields 1.0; 1.45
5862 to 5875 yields 0.0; 1.54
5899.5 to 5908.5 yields 0.9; 1.37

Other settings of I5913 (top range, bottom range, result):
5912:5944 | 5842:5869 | 0.98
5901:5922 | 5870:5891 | 1.01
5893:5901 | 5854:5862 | 0.85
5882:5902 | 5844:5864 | 0.81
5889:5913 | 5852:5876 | 0.87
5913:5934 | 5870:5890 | 1.04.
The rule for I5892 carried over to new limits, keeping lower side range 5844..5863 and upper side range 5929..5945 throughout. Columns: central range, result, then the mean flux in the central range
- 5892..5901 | 0.205 mag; 1.25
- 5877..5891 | 0.167 mag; 1.31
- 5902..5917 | 0.065 mag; 1.42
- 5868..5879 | -0.026 mag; 1.57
